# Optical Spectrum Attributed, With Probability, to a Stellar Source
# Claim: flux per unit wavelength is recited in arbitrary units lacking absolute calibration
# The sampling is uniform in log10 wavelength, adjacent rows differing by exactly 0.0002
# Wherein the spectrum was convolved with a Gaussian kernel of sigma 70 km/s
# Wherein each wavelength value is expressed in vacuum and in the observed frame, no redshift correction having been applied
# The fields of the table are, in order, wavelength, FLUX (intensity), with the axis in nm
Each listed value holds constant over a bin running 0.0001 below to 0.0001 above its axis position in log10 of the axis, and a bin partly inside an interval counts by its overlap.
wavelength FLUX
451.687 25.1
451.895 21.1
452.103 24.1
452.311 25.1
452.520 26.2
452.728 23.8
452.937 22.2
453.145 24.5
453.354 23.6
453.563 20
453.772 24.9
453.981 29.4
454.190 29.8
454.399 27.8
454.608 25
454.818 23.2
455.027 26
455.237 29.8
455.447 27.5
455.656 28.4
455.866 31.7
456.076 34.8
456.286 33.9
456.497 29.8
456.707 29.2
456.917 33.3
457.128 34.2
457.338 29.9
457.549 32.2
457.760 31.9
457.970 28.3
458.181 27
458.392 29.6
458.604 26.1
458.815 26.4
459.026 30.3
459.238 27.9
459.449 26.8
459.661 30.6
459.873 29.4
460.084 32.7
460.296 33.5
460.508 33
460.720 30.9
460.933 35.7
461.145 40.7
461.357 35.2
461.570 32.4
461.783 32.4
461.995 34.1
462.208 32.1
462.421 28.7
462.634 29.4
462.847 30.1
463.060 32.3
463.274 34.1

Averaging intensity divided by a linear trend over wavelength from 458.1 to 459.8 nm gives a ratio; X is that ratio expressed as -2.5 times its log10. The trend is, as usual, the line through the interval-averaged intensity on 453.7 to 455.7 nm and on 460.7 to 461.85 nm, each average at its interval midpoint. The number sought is 0.15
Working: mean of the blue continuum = 27.2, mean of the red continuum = 34.9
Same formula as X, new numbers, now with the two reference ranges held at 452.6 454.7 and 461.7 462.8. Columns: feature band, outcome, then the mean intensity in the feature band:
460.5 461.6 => -0.151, 34.9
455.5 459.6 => -0.083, 30.1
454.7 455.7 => -0.026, 26.9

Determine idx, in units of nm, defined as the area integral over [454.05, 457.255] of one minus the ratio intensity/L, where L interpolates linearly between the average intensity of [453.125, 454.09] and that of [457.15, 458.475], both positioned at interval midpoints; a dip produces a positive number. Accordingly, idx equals -0.28 nm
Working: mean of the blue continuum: 24.5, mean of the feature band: 29.6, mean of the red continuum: 30.1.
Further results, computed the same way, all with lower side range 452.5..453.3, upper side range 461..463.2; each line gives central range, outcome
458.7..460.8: 0.03 nm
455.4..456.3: -0.15 nm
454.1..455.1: -0.03 nm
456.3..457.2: -0.13 nm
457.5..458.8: 0.01 nm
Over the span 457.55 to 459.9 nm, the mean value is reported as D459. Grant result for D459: 28.7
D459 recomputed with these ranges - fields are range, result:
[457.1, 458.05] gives 31.2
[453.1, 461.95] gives 29.8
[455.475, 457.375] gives 31.6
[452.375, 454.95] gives 25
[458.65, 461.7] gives 31.7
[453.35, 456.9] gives 28.2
